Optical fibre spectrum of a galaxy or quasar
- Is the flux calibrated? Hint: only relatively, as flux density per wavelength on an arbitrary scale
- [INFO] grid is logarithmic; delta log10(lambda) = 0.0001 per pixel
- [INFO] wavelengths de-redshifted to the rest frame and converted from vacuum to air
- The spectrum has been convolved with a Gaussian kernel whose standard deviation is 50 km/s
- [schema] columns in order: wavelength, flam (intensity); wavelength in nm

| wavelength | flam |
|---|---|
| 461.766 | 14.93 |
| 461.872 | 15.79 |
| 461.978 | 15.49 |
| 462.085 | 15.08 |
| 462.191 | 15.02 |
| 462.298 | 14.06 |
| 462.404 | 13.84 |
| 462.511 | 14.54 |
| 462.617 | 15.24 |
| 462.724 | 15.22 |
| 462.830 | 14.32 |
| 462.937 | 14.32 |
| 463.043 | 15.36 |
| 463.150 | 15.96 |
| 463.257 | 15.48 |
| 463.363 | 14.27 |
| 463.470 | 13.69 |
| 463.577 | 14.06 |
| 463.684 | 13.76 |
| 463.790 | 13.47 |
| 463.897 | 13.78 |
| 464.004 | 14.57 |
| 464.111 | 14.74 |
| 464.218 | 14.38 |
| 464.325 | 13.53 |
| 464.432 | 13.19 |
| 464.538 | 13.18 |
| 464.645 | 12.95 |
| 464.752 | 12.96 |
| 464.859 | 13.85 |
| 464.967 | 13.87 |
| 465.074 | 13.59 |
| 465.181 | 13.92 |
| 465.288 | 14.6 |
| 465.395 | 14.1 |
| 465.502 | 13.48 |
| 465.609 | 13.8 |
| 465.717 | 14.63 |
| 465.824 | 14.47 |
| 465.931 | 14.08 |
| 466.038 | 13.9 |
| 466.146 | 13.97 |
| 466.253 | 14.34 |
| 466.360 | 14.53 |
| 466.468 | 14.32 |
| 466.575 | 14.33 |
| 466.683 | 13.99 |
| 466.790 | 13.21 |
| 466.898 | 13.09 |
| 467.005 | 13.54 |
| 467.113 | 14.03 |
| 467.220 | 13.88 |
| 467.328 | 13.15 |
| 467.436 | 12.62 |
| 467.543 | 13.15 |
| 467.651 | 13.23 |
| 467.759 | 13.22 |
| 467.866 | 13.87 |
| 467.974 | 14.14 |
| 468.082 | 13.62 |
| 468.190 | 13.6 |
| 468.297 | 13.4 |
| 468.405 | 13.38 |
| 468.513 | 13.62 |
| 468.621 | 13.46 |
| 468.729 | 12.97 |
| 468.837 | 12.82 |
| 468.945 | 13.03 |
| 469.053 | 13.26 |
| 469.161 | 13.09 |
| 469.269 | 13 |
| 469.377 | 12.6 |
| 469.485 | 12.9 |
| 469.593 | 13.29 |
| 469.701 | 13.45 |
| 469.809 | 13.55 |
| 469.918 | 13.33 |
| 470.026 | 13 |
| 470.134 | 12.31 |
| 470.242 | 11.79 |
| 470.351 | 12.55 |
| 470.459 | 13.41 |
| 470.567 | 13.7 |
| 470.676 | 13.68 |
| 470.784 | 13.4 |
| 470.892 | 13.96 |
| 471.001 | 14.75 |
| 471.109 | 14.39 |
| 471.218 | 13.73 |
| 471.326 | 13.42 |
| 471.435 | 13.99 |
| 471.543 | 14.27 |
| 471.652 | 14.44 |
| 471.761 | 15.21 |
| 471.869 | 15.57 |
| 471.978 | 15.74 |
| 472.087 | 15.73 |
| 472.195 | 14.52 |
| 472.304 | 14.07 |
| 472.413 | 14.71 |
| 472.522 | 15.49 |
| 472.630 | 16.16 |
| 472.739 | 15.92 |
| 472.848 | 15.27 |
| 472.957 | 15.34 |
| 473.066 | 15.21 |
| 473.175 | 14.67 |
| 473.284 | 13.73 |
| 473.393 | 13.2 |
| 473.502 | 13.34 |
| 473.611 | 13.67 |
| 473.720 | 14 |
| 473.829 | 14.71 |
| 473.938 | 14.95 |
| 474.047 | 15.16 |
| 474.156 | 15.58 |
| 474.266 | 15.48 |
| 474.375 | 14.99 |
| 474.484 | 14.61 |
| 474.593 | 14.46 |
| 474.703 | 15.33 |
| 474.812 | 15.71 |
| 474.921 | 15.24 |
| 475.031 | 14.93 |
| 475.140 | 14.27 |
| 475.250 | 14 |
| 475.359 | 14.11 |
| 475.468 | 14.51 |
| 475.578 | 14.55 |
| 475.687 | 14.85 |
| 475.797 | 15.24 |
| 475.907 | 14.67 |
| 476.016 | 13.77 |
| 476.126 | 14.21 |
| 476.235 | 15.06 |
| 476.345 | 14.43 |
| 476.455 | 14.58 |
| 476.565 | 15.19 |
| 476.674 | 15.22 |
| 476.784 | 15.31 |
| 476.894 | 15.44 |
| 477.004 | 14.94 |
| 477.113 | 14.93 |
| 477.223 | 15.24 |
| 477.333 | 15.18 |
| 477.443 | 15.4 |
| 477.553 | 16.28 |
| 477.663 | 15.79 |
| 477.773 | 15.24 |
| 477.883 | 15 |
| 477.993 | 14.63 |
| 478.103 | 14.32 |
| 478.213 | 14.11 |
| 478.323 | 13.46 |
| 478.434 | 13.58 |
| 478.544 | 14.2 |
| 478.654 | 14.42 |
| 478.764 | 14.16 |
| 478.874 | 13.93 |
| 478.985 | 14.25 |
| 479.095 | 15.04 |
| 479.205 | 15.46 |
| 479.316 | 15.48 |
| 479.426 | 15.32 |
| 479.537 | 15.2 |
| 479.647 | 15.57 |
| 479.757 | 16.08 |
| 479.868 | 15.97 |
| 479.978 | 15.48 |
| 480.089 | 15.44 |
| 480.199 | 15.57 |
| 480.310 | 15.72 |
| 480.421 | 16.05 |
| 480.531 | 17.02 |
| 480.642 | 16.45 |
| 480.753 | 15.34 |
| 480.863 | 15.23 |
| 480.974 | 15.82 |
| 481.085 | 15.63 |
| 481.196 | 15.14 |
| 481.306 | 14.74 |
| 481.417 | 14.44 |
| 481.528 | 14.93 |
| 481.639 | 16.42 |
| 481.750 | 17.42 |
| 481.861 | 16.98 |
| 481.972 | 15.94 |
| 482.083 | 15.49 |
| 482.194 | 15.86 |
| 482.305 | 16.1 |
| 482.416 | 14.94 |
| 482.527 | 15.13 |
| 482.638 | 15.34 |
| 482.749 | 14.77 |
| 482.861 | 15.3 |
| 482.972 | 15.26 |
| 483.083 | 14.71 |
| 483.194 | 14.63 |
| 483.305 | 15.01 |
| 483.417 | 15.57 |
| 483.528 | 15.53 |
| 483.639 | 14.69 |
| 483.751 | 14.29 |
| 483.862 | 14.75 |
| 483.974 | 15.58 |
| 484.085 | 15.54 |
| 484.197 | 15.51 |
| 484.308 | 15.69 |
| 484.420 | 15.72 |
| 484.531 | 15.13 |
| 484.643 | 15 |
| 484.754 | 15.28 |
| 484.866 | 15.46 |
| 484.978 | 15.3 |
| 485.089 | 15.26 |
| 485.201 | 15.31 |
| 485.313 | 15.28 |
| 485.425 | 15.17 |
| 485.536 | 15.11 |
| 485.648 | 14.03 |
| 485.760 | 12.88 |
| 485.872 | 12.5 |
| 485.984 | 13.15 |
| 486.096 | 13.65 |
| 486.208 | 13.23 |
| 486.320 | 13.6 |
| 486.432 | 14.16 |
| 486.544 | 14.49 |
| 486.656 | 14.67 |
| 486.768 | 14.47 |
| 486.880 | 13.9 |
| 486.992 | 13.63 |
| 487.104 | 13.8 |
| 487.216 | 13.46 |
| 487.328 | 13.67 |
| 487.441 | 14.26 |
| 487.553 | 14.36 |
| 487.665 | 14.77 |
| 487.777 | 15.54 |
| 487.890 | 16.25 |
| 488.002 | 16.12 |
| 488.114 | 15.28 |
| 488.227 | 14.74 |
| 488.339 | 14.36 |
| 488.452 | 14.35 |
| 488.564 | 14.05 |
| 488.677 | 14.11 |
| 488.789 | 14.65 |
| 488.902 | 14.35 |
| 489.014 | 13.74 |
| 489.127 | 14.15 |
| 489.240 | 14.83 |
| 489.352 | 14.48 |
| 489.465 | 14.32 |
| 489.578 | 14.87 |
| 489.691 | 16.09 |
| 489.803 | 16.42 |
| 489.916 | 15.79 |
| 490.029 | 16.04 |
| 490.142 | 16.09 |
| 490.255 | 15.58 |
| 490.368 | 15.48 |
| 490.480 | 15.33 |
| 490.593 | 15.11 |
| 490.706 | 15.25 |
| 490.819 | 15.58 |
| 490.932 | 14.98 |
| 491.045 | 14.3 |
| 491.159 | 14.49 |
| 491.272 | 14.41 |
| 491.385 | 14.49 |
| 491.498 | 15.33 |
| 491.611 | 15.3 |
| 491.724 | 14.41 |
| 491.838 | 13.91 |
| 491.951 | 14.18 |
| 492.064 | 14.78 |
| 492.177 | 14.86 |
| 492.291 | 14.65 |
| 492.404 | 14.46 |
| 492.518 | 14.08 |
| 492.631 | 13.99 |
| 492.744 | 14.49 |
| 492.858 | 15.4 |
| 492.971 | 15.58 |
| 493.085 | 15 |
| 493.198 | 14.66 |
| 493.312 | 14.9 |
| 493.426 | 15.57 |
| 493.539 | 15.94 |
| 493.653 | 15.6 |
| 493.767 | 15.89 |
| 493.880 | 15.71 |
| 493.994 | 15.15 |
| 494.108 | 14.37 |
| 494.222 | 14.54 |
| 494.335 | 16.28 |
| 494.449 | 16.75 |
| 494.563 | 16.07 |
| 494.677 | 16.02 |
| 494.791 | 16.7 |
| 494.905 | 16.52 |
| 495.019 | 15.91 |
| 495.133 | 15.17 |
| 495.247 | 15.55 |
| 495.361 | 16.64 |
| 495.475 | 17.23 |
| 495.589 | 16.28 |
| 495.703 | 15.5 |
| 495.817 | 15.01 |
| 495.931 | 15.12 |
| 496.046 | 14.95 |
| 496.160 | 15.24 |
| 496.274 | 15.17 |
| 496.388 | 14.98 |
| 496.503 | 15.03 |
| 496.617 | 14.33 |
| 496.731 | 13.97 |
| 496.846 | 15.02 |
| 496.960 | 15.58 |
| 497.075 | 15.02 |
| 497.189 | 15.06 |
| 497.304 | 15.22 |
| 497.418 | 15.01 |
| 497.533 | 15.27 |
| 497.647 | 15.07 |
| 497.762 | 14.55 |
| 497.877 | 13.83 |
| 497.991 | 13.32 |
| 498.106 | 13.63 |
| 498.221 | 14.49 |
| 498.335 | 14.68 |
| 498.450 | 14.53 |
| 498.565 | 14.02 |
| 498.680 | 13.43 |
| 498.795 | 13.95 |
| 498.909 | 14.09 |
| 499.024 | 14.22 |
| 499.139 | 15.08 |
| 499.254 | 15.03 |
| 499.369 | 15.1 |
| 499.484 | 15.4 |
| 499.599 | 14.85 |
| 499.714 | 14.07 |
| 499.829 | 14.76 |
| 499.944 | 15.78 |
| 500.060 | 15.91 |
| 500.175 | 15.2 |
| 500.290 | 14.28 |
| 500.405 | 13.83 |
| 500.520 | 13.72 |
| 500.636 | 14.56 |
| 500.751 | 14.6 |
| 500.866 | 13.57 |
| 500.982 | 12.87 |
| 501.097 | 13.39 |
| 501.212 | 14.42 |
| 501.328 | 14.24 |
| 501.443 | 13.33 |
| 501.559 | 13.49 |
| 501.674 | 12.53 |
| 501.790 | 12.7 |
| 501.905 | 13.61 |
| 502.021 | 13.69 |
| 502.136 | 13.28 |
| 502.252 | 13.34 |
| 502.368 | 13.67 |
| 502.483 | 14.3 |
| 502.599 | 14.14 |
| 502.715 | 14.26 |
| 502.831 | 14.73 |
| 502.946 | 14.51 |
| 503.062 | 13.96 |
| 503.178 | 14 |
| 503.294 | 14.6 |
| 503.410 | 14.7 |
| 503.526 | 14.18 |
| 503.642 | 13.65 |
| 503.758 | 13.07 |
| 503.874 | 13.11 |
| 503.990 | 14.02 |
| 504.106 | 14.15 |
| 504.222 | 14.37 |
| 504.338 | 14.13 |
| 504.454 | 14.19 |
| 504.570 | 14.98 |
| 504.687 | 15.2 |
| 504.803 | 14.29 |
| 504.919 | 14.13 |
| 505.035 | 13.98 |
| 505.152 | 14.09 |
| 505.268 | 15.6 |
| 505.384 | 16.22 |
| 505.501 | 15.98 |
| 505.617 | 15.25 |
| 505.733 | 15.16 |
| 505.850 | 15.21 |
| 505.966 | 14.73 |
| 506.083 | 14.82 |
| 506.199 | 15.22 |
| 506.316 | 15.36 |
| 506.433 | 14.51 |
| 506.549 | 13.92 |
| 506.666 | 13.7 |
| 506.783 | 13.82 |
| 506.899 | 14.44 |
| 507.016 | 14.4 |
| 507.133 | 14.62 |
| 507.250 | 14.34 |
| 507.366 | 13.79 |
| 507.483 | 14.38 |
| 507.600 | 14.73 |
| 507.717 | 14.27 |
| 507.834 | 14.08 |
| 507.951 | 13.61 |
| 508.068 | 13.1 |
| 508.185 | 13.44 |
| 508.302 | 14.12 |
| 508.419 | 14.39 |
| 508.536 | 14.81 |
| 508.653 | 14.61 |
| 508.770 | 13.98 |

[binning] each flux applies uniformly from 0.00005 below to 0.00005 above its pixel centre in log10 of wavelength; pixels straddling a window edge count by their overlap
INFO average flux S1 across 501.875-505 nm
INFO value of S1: 14.1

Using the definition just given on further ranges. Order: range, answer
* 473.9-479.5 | 14.8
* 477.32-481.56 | 15.2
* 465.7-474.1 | 13.9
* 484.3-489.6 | 14.5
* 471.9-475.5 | 14.8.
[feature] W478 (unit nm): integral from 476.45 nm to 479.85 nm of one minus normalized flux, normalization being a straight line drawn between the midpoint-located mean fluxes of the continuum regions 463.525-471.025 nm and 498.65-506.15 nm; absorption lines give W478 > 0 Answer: -0.28 nm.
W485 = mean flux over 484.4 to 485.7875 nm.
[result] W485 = 15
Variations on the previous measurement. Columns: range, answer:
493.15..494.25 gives 15.2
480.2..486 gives 15.3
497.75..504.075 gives 14.1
